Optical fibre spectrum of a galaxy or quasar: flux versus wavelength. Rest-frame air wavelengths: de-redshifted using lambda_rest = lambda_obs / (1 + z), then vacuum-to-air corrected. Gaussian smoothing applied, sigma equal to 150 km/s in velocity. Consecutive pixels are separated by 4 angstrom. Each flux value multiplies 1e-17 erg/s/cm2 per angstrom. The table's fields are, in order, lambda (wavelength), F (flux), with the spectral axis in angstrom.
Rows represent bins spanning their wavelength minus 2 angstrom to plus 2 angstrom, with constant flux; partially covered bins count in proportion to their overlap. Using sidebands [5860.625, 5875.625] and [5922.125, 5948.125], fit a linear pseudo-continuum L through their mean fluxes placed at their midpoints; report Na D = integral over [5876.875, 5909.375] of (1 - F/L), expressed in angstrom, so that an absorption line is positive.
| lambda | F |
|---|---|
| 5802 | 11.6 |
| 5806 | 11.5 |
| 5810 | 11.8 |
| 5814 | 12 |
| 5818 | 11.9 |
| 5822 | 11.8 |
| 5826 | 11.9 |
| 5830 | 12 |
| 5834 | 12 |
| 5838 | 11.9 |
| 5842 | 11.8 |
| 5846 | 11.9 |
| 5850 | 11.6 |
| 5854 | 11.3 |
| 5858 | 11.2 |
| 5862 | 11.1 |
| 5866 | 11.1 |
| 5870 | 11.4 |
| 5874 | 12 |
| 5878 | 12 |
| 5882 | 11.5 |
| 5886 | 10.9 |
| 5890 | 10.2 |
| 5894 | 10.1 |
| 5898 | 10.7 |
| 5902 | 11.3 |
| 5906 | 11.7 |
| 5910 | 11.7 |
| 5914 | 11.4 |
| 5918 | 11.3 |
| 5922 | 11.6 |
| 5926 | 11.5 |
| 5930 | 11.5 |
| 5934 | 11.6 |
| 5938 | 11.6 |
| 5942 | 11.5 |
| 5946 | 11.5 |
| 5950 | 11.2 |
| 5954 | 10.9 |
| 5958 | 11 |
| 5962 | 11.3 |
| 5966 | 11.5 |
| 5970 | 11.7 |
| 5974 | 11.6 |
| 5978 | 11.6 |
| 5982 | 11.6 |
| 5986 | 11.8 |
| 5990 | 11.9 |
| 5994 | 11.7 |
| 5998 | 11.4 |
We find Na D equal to 1.1 angstrom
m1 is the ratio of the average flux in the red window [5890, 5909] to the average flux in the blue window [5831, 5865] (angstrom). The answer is 0.9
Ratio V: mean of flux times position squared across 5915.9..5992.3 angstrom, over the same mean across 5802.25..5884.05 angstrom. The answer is 1.02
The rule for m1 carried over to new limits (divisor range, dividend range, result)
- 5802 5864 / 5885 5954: 0.96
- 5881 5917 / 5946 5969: 1.02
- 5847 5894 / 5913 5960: 1.01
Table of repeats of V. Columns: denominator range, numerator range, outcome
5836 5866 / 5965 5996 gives 1.06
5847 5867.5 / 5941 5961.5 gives 1.02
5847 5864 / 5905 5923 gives 1.04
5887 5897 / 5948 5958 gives 1.10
